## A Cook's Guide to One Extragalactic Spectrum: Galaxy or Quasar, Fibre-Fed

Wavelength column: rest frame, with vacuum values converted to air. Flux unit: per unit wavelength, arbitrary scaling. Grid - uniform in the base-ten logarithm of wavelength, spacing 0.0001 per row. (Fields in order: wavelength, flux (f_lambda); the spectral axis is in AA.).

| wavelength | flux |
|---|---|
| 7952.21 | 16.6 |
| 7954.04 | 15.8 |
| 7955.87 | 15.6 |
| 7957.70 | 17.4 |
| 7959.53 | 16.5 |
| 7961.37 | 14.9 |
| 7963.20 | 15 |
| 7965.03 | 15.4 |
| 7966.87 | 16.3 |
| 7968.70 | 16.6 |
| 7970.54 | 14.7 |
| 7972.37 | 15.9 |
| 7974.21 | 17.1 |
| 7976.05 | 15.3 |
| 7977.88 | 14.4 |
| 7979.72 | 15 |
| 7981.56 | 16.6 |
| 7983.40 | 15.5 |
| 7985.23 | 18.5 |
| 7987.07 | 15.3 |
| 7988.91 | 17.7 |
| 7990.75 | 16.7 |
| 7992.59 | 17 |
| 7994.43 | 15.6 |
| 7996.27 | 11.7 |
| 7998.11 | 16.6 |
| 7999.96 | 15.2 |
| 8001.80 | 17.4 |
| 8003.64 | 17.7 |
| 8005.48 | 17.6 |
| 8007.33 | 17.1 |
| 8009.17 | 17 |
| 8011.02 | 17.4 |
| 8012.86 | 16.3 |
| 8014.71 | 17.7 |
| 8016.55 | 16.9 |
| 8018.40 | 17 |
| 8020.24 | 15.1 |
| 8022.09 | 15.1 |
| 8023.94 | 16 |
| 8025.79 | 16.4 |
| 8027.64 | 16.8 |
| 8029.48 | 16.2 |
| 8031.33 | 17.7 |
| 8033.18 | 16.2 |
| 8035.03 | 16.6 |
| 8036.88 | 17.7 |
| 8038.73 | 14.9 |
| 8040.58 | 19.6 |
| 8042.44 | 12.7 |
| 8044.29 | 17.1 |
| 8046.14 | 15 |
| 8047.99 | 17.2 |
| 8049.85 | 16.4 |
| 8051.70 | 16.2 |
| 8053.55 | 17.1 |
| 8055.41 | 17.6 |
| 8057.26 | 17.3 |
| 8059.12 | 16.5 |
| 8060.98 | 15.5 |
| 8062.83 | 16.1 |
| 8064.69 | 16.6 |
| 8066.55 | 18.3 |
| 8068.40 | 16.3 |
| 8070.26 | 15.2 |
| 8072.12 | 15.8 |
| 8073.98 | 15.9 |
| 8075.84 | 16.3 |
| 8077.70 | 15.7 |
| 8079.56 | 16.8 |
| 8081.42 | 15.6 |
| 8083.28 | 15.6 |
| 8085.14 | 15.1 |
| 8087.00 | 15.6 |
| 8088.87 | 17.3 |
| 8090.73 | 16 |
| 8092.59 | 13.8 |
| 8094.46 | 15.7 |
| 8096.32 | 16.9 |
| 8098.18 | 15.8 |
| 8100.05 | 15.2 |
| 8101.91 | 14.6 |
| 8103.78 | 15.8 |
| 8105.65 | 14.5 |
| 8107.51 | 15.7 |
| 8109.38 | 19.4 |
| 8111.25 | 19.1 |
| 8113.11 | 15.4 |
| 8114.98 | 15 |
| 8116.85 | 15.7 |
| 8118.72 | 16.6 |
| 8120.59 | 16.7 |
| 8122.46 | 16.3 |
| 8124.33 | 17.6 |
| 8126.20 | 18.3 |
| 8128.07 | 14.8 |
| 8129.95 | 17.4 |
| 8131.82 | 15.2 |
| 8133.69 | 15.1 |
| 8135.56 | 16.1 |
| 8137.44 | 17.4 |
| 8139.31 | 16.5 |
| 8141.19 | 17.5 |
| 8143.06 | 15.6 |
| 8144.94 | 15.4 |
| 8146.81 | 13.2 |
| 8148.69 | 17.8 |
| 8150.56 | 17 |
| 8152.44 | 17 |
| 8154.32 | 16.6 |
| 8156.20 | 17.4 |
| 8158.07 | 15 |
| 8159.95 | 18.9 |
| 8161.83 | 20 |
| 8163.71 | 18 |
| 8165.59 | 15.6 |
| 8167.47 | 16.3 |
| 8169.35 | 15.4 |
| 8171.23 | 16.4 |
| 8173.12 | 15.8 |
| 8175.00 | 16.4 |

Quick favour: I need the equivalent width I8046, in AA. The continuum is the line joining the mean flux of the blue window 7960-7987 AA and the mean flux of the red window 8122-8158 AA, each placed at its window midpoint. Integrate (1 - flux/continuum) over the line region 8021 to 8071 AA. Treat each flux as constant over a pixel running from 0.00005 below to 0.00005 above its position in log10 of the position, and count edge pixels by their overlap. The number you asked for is -1.2 AA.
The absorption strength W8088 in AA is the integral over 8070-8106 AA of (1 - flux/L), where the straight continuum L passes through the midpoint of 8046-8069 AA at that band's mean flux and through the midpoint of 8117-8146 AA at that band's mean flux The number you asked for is 1.9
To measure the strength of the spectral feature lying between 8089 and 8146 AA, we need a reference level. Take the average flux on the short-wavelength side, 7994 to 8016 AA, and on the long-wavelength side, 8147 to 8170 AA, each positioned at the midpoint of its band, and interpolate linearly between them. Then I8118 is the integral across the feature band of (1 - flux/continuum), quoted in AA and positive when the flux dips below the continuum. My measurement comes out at 2.2 AA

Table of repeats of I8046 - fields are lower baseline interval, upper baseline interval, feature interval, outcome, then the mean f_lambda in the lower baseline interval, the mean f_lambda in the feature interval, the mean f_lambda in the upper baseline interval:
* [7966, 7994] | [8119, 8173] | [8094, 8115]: 0.4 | 16.2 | 16.2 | 16.6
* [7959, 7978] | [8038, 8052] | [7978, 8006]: -0.7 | 15.7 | 16.2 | 16.1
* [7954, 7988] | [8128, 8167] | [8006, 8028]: -0.7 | 15.9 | 16.6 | 16.6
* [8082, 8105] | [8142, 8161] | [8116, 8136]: -0.4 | 15.6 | 16.4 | 16.4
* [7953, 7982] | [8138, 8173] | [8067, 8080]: 0.2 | 15.8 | 16.1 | 16.6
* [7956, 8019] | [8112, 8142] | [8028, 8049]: -0.2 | 16.3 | 16.5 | 16.4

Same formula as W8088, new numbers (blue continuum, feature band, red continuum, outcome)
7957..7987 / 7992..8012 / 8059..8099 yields -0.6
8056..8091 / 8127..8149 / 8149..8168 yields 1.3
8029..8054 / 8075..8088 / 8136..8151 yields 0.5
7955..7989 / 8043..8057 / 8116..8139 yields -0.3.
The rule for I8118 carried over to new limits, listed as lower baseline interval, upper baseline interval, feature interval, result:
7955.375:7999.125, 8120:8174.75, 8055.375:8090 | 0.1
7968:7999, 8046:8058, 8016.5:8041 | 0.0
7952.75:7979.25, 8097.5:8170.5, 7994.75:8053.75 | -1.5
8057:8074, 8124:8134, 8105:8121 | -0.1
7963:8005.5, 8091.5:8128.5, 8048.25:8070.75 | -0.7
